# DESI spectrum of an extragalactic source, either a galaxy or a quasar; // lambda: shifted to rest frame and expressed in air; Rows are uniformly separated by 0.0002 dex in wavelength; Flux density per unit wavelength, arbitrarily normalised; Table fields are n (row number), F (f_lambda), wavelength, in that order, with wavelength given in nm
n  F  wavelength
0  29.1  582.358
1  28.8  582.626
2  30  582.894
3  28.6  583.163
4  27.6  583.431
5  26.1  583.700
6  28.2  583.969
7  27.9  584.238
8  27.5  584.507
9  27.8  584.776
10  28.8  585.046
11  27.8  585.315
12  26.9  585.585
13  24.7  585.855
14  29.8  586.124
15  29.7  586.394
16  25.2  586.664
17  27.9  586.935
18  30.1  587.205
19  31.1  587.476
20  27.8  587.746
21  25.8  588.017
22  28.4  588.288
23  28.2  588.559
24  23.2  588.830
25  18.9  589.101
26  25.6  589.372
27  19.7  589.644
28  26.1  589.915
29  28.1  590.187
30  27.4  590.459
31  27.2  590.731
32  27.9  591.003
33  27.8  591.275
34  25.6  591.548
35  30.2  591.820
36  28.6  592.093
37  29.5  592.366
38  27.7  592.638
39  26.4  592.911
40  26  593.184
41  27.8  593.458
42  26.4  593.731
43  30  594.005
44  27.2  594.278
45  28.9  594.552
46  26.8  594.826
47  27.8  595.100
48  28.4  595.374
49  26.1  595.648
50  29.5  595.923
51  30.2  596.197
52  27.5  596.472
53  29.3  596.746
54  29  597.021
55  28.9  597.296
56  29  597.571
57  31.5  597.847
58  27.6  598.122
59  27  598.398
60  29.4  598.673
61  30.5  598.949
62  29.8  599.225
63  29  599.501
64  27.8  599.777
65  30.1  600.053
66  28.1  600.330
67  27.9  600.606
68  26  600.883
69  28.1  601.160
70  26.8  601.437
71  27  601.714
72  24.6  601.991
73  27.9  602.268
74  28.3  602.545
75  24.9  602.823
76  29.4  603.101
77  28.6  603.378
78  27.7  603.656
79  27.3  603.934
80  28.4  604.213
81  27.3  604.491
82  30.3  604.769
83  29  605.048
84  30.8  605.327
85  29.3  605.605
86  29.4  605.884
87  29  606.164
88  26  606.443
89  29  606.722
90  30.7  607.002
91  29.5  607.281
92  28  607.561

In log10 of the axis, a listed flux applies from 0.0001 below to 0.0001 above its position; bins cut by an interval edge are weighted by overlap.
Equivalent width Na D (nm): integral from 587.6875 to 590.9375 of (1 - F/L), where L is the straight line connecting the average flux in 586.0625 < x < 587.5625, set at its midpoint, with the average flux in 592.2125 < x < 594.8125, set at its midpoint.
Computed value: 0.33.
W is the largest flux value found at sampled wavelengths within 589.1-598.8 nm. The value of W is 31.5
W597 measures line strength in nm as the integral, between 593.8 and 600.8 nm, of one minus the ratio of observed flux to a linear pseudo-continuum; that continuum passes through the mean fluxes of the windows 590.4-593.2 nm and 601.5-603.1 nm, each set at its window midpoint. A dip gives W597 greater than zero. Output -0.36 nm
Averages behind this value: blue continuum 27.7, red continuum 26.8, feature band 28.6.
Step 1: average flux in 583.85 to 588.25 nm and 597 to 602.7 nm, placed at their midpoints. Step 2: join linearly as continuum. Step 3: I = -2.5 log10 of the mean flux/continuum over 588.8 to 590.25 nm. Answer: 0.20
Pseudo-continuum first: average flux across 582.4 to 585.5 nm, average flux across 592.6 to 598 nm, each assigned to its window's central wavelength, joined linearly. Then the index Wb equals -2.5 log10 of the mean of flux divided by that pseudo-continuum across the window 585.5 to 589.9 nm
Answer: 0.07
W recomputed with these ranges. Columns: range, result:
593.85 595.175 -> 30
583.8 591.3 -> 31.1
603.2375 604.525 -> 28.6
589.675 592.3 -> 30.2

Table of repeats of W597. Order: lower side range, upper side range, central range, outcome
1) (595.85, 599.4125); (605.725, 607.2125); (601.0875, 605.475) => 0.161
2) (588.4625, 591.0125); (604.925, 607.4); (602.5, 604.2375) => 0.046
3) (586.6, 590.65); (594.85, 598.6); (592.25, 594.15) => -0.007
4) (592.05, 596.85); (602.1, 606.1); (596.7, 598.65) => -0.053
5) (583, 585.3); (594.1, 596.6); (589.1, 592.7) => 0.164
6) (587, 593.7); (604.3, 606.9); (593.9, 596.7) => -0.072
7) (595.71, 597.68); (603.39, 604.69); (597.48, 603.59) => 0.056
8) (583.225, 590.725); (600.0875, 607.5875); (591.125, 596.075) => -0.076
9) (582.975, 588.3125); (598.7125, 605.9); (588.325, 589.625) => 0.188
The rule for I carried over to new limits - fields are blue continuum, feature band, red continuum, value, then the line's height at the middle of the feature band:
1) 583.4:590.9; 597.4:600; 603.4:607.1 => -0.04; 28.1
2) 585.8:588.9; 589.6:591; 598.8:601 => 0.07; 28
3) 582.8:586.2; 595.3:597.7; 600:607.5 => -0.02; 28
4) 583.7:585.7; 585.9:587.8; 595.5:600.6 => -0.03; 27.9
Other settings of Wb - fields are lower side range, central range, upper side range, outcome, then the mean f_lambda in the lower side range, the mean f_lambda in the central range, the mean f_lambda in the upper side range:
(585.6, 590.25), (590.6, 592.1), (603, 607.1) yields -0.03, 26.5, 27.8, 28.8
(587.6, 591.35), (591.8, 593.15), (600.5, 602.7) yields -0.08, 25.9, 28.1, 27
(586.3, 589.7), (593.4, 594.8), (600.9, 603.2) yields -0.05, 26.4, 28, 27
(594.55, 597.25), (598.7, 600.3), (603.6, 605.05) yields -0.04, 28.3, 29.3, 28.3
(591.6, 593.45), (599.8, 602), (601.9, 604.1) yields 0.00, 27.9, 27.5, 27.4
